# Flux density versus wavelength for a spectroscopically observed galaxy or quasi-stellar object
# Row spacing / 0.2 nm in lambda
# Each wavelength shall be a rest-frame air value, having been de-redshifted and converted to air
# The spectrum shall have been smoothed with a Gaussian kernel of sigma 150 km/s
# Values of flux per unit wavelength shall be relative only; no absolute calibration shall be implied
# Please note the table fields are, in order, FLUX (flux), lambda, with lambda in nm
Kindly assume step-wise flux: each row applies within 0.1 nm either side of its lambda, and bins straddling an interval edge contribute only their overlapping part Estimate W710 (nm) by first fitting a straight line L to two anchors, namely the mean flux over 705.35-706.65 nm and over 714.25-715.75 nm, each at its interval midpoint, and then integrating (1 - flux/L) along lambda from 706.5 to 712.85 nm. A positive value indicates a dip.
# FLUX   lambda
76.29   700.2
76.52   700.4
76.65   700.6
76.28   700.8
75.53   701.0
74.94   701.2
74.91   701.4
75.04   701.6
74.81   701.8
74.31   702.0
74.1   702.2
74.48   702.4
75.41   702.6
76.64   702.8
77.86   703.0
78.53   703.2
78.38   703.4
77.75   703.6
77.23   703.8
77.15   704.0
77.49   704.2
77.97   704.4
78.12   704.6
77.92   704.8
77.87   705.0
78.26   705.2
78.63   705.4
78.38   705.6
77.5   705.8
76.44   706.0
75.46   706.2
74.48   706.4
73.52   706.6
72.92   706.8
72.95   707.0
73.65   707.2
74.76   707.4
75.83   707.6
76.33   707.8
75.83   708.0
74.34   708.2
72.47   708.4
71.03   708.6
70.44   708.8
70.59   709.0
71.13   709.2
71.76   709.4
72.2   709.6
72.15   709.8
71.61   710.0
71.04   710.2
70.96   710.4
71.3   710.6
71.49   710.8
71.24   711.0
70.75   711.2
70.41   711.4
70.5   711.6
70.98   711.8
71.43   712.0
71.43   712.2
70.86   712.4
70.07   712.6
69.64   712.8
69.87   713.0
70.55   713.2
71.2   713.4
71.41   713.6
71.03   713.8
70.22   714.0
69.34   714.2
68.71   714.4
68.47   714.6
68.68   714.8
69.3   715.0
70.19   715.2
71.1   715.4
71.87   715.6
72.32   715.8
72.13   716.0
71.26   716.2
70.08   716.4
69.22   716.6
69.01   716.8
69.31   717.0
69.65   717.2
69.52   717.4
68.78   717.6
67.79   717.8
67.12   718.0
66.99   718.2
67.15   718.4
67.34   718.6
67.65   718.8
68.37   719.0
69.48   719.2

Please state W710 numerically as 0.14 nm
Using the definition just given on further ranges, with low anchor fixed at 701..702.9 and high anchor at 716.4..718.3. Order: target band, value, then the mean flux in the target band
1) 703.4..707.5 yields -0.16 nm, 76.5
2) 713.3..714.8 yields 0.00 nm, 70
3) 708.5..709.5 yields 0.02 nm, 71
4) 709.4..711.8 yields 0.01 nm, 71.3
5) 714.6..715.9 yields -0.02 nm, 70.4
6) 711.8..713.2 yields 0.00 nm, 70.6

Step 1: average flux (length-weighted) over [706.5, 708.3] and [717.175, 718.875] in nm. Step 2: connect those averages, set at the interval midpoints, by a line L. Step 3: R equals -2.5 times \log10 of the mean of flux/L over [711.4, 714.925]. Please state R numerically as 0.01 mag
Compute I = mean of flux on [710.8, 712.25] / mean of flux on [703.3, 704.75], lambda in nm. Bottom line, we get 0.91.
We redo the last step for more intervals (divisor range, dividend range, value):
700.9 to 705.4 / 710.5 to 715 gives 0.92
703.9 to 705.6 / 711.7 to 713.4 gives 0.91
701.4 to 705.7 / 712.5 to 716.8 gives 0.91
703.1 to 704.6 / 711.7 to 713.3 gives 0.91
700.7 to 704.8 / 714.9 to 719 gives 0.91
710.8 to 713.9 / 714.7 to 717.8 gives 0.99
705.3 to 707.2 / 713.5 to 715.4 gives 0.92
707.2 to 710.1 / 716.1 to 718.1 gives 0.95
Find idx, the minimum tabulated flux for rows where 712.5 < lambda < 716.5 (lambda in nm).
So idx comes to 68.47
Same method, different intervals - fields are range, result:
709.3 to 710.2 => 71.04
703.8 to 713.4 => 69.64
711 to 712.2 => 70.41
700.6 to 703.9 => 74.1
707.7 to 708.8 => 70.44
